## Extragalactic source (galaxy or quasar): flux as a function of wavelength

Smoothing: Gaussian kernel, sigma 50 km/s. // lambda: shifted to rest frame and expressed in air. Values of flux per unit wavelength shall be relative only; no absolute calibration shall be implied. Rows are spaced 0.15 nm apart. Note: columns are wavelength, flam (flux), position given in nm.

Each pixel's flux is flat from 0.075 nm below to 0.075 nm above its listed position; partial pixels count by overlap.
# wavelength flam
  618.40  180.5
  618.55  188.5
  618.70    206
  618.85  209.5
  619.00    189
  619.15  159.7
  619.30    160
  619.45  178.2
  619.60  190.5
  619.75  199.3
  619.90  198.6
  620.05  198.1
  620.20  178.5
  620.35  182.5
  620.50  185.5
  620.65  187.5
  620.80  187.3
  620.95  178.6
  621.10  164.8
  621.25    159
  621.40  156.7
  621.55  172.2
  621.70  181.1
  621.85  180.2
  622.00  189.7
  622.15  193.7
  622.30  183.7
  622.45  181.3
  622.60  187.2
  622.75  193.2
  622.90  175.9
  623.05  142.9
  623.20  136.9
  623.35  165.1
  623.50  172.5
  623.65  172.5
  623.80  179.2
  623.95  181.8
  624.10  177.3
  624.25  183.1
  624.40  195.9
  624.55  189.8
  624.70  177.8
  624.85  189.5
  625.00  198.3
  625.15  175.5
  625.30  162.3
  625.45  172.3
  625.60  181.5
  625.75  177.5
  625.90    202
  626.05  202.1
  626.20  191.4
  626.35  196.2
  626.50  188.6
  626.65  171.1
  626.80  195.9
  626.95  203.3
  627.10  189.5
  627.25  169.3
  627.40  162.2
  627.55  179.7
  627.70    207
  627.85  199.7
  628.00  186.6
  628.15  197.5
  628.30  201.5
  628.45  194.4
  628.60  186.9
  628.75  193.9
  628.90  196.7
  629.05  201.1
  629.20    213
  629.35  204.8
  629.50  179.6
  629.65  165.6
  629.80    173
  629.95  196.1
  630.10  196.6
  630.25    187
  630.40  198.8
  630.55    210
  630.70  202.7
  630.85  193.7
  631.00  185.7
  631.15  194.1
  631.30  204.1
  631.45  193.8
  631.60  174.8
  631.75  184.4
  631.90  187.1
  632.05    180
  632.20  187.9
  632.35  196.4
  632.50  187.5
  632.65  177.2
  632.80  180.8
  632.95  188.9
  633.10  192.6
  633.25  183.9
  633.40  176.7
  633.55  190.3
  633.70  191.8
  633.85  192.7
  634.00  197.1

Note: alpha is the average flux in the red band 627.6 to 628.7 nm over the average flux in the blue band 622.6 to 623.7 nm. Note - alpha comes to 1.17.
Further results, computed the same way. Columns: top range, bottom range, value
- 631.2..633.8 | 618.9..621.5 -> 1.04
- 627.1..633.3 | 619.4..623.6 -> 1.07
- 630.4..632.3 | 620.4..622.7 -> 1.07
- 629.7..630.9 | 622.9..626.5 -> 1.08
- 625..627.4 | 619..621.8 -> 1.03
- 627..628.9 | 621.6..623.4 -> 1.08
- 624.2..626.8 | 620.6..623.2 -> 1.06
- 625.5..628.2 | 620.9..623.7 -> 1.09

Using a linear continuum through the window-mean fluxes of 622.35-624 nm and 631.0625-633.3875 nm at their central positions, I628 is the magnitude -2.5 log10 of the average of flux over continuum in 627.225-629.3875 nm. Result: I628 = -0.07 mag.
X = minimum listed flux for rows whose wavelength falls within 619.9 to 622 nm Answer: 156.7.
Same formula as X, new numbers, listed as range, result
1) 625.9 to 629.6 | 162.2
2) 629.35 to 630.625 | 165.6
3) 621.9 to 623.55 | 136.9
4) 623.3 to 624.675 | 165.1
